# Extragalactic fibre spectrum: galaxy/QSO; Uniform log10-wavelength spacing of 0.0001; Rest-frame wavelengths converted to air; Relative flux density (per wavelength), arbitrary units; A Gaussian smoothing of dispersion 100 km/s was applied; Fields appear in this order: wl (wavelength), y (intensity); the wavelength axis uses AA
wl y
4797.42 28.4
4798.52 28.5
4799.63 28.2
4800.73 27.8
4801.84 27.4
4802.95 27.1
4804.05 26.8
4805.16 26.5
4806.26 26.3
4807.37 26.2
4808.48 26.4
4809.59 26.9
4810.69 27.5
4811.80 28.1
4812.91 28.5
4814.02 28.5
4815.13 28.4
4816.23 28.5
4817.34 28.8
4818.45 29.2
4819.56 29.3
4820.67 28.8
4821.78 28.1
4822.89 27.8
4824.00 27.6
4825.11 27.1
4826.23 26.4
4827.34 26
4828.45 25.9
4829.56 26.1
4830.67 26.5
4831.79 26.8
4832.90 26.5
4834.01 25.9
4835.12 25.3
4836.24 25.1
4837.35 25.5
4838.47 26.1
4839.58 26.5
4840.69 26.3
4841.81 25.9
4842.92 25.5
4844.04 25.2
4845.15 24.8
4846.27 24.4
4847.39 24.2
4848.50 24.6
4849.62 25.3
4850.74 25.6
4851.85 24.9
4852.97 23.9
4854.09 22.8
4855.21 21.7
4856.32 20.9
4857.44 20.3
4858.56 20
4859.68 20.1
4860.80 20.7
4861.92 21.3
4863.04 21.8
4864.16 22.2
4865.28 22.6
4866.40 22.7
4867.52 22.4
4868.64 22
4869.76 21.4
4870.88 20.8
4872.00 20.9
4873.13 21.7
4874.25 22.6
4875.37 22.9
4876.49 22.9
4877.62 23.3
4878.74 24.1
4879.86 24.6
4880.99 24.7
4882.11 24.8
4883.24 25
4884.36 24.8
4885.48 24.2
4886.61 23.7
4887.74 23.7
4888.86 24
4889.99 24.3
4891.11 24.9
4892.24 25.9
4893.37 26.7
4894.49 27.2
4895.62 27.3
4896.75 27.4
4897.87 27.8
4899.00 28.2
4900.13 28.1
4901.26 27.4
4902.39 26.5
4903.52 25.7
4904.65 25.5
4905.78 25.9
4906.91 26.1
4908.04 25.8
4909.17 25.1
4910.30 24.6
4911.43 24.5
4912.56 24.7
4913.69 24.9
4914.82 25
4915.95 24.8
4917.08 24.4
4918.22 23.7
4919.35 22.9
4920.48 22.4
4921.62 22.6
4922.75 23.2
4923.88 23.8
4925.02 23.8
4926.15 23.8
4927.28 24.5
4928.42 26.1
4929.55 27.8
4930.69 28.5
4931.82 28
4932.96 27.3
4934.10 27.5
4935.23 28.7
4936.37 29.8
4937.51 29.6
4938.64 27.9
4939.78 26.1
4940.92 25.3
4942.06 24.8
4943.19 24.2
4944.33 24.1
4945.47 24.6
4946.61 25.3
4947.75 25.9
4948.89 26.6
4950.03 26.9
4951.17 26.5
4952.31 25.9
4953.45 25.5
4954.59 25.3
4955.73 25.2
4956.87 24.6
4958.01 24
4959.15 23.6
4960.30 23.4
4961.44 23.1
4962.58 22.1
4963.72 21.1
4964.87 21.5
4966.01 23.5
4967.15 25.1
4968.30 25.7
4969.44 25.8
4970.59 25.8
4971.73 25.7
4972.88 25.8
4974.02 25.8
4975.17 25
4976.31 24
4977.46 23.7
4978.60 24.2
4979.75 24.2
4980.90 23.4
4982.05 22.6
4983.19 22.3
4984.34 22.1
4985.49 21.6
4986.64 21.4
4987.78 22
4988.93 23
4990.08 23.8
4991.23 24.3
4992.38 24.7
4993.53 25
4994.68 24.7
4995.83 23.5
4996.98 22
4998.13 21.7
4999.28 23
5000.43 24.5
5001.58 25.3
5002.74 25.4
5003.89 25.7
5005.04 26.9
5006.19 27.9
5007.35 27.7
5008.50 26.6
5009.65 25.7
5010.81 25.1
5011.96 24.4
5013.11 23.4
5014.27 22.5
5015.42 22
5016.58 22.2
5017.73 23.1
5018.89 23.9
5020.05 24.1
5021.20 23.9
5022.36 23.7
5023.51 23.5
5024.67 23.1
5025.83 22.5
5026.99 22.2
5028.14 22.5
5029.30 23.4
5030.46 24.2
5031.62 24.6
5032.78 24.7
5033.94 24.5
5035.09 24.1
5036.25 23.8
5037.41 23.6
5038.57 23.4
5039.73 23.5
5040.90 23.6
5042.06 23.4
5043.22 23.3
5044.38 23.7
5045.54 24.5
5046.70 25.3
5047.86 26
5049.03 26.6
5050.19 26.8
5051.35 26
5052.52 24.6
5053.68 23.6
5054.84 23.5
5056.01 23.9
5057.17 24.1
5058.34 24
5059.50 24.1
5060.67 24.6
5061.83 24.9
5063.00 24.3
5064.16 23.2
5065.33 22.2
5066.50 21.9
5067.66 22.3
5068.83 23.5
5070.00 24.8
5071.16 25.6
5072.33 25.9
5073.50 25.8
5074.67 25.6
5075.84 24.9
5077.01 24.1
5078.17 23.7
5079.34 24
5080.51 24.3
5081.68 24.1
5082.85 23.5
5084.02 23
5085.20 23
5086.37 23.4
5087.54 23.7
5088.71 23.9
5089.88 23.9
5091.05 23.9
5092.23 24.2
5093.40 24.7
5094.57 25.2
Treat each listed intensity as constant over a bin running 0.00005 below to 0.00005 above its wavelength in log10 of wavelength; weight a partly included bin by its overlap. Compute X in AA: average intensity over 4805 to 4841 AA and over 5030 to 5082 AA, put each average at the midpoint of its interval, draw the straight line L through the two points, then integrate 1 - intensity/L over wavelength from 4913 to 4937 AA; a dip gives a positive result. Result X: 0.41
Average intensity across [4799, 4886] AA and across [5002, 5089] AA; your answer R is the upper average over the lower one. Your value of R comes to 1.0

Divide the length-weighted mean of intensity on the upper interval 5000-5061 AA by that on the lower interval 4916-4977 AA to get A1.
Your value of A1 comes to 1.0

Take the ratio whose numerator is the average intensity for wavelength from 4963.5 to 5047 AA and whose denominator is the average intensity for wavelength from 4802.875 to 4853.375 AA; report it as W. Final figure 0.9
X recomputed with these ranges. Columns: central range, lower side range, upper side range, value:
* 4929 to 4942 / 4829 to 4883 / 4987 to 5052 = -2.1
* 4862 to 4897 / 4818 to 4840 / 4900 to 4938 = 3.2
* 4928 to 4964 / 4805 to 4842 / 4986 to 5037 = -1.1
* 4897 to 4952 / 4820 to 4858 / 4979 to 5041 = -2.6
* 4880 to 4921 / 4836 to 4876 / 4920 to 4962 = -1.5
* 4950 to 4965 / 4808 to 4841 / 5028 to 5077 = 0.8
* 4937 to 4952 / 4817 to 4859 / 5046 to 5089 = -0.6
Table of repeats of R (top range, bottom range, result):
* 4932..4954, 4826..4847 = 1.03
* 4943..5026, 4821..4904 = 0.99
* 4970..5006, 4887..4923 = 0.95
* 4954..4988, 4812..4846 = 0.89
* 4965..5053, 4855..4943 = 0.98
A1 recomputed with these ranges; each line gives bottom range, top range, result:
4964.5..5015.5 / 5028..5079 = 1.00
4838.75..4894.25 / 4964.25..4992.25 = 1.01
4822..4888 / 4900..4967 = 1.05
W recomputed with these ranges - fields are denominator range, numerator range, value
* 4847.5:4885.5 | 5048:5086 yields 1.07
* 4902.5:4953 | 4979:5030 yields 0.93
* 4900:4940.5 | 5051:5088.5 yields 0.93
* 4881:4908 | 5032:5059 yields 0.94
